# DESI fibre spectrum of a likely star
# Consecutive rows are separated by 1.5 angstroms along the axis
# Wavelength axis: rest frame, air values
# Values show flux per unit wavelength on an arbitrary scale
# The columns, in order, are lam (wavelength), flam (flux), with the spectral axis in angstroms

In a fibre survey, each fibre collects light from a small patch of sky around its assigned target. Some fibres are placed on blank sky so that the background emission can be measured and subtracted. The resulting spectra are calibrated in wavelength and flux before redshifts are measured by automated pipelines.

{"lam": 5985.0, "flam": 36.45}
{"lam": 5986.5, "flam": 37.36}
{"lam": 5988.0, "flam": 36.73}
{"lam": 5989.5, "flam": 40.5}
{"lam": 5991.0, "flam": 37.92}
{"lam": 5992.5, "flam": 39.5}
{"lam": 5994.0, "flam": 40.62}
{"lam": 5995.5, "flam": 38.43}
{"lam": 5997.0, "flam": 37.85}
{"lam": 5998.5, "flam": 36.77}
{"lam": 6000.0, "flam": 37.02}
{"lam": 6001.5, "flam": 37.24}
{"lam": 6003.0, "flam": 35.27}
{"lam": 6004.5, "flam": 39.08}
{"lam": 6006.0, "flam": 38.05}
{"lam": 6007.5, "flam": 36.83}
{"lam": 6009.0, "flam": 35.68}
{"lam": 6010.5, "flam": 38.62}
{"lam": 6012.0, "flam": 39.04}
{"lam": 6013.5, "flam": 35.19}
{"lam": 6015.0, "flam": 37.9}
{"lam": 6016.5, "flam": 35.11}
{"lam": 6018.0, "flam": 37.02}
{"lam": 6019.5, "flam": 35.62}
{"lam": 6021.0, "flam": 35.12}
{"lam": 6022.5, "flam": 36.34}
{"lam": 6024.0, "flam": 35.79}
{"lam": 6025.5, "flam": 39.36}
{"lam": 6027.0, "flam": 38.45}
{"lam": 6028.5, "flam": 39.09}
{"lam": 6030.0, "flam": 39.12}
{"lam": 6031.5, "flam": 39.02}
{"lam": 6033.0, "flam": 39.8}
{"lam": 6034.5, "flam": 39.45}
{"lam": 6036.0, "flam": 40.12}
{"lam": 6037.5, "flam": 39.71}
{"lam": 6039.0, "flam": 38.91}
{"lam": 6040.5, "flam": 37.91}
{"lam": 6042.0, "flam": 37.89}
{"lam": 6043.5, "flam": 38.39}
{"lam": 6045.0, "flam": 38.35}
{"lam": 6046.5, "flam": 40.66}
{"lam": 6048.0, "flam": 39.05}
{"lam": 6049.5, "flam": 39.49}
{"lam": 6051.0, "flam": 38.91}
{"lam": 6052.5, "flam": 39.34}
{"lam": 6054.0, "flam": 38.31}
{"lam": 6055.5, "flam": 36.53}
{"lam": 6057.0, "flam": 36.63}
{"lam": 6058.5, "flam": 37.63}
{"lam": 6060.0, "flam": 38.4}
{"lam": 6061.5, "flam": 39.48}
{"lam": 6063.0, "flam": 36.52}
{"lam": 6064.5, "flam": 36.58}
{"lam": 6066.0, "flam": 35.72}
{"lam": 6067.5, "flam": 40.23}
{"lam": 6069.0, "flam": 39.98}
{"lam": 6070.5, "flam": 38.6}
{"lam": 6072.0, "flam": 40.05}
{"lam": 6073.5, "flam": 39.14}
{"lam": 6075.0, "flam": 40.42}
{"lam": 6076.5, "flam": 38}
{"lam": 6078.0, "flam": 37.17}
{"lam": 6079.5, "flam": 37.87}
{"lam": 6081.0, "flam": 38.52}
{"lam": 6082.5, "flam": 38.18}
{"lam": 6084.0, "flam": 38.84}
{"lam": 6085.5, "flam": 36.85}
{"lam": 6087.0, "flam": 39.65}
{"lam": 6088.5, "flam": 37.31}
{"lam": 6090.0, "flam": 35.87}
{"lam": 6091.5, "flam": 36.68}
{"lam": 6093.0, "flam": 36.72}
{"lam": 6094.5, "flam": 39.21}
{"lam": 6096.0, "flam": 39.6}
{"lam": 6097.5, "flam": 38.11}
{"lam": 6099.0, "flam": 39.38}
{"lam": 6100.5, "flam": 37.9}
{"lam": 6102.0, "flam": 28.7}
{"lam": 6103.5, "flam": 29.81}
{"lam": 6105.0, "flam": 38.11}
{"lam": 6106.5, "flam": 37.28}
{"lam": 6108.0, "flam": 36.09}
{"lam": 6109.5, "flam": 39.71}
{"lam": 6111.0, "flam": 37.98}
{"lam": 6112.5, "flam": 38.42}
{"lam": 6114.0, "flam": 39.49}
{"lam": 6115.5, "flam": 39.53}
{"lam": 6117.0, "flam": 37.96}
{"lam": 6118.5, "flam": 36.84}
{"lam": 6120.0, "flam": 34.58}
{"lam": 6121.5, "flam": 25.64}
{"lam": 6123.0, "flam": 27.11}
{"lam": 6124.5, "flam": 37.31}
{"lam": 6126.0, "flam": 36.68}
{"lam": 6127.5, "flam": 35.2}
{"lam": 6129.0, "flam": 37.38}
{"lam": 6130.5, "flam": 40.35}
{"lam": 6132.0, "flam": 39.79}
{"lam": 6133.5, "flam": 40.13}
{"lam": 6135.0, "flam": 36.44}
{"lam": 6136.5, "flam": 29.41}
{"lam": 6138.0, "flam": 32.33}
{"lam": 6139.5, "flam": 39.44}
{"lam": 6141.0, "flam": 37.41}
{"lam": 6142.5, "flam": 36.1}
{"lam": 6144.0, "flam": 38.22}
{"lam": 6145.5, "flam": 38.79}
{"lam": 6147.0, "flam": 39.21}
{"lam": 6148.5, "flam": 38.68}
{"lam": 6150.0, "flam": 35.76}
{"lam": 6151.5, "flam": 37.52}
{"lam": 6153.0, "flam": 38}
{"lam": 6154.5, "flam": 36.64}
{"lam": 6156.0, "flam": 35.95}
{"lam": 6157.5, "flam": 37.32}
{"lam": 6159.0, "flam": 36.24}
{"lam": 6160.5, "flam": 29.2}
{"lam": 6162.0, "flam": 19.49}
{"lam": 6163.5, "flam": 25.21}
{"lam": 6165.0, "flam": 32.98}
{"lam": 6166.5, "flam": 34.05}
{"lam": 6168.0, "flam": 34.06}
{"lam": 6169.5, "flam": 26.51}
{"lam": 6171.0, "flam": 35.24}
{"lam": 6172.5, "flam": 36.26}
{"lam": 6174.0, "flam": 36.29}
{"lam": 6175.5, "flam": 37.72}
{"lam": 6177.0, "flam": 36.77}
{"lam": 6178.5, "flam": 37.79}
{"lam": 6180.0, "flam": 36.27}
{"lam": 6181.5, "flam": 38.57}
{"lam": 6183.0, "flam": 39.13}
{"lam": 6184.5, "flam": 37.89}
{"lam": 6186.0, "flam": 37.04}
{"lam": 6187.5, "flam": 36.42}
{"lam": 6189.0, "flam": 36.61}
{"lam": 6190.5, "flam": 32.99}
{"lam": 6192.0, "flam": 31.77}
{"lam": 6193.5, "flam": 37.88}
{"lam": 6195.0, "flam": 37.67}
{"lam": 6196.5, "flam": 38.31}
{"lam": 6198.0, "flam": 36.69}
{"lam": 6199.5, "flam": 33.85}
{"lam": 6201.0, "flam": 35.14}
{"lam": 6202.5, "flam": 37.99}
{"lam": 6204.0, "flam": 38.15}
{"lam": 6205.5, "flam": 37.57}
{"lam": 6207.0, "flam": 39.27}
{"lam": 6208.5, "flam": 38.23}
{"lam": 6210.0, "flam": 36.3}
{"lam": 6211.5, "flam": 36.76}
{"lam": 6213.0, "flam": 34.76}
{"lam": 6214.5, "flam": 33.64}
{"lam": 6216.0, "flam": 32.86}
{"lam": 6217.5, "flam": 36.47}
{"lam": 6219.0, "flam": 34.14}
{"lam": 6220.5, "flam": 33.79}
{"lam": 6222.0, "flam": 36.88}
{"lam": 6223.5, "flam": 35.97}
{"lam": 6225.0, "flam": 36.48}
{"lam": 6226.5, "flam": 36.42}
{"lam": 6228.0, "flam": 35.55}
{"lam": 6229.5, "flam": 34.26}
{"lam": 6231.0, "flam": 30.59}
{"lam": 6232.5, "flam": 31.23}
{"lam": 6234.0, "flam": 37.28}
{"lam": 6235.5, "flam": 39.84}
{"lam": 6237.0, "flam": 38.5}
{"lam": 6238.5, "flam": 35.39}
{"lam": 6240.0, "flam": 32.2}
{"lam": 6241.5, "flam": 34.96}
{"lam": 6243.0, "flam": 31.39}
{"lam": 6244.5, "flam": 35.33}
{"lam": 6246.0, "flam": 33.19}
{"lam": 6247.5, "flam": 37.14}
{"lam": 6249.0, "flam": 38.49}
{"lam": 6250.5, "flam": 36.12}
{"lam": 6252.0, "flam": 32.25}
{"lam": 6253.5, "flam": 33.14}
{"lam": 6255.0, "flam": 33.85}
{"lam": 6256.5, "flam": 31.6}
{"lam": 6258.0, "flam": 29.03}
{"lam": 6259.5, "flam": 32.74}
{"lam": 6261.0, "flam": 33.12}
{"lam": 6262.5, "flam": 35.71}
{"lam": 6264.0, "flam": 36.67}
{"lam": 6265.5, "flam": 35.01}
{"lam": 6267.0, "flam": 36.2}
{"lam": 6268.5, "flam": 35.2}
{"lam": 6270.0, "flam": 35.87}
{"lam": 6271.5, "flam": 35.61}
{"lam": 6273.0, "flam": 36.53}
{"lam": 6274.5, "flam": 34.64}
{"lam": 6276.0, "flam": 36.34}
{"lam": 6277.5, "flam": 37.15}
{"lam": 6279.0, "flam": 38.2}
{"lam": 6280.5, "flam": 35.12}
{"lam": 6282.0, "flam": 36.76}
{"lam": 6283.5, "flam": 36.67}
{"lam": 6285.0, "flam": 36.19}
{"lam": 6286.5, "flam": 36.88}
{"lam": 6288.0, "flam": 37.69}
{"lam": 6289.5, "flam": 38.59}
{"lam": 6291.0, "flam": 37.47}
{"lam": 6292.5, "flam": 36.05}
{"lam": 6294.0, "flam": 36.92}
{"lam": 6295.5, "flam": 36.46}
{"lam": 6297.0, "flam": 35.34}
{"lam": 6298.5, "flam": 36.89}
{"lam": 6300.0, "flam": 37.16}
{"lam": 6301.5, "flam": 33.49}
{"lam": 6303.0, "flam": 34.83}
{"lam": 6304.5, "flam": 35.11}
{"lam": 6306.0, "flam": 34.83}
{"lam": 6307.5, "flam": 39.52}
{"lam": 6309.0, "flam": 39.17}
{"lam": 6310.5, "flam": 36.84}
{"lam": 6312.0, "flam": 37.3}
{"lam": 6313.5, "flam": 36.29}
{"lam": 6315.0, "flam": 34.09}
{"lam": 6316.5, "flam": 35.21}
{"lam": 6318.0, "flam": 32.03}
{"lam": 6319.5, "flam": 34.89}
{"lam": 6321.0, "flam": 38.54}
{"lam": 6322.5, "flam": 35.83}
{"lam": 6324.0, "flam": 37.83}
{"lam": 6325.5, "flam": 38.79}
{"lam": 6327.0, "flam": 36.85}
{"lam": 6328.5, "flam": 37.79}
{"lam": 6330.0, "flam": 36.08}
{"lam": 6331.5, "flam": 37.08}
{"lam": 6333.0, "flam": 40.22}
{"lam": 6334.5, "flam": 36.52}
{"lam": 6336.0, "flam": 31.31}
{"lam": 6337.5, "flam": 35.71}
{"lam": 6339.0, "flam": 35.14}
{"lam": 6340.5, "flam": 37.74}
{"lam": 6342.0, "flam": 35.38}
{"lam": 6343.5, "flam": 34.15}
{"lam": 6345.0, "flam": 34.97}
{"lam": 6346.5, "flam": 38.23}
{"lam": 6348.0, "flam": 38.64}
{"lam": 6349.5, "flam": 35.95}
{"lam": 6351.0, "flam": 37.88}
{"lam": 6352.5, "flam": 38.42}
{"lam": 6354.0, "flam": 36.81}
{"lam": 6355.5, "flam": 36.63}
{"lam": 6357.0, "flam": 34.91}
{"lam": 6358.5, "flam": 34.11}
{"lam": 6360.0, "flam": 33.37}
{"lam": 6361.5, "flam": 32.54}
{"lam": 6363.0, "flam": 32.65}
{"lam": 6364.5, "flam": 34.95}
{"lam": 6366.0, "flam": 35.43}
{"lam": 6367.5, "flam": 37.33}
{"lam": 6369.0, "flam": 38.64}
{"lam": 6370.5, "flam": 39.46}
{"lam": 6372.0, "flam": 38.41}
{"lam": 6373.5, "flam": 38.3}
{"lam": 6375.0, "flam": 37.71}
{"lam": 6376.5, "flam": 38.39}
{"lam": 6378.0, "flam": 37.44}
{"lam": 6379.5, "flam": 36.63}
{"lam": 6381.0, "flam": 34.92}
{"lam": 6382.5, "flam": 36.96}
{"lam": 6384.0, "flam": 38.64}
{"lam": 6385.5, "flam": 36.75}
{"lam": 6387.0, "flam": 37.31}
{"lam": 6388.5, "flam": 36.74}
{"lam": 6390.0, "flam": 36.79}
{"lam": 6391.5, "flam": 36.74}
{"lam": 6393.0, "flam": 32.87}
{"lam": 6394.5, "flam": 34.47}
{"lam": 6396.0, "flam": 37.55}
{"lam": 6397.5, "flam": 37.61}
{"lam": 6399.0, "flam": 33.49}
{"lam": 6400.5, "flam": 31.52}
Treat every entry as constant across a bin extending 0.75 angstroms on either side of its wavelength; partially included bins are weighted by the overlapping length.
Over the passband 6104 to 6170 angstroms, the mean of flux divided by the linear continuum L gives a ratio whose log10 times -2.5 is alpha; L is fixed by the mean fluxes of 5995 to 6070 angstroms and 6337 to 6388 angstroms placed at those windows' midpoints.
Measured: 0.06 mag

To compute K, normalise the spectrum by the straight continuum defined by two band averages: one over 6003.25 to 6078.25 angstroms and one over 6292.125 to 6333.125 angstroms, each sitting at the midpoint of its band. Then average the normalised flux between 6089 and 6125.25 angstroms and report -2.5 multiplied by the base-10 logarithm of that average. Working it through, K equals 0.05 mag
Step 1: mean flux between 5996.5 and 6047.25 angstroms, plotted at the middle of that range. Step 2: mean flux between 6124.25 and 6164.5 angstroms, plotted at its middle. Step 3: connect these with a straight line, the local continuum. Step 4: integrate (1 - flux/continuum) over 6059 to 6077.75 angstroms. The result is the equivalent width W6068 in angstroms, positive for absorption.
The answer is -0.8 angstroms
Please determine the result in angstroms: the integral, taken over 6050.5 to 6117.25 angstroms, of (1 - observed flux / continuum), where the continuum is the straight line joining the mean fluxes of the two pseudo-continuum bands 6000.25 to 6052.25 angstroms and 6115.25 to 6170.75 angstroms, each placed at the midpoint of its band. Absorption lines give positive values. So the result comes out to -2.4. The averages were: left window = 38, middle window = 37.8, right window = 34.9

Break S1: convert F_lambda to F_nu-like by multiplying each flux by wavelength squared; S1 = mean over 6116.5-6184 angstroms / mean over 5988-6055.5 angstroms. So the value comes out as 0.97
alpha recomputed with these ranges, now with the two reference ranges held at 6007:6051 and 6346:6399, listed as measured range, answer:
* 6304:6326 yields 0.011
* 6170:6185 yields 0.011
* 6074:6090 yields -0.010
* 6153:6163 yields 0.148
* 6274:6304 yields 0.013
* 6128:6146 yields 0.014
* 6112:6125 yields 0.076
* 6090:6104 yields 0.042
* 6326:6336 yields -0.009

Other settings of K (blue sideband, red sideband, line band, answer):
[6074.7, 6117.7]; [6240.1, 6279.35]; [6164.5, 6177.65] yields 0.056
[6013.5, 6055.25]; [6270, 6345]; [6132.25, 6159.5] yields 0.015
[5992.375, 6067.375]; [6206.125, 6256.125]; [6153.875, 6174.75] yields 0.114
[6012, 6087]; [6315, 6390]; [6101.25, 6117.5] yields 0.036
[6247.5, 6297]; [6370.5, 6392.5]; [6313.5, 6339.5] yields 0.009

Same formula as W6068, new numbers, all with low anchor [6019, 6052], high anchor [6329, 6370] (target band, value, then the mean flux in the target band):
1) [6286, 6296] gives -0.2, 37.2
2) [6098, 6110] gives 0.7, 35.8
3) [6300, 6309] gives 0.1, 36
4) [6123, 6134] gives 0.1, 37.3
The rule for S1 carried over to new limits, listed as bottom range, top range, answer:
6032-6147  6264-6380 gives 1.05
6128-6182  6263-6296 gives 1.07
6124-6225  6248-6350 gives 1.04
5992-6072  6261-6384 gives 1.05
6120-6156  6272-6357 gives 1.07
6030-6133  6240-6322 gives 1.01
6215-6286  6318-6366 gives 1.06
